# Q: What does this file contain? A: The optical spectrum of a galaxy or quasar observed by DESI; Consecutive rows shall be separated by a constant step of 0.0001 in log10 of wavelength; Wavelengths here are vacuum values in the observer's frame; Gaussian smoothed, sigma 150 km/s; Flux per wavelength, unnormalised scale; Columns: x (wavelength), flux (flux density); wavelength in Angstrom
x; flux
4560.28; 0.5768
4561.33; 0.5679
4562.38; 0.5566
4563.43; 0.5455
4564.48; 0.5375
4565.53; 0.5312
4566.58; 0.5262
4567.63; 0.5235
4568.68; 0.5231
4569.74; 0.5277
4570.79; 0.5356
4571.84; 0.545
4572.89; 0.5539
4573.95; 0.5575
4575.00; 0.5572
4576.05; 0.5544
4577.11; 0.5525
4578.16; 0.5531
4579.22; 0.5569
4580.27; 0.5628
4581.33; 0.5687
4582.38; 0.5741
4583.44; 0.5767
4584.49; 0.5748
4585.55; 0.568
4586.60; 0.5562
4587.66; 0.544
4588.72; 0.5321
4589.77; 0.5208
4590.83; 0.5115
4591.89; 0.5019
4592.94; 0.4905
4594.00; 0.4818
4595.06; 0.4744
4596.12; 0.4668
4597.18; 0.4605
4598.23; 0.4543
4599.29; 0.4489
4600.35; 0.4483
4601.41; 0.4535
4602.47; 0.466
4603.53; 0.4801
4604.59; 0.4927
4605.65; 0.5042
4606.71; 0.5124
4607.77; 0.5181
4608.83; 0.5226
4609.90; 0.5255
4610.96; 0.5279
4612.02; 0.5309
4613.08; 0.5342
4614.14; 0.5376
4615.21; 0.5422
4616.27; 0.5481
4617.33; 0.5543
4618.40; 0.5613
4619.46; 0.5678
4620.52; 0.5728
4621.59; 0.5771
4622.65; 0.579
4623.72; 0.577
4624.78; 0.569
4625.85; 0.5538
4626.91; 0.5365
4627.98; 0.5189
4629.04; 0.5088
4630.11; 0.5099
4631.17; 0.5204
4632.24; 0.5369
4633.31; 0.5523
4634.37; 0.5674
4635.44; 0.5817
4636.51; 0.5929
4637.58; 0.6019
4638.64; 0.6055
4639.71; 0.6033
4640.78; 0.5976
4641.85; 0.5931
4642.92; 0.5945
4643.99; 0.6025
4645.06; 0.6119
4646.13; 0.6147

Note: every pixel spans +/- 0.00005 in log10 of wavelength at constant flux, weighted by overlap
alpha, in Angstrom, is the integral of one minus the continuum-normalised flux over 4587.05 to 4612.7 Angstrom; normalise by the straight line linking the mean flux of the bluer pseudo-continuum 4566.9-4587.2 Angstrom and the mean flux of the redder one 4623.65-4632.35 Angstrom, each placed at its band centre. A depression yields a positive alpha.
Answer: 2.4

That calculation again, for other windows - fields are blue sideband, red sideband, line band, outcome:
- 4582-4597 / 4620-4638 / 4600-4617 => 0.9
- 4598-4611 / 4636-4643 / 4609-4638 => -0.2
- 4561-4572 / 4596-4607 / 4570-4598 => -1.7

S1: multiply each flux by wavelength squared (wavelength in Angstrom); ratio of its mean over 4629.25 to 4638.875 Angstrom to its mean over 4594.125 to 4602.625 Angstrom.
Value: 1.24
